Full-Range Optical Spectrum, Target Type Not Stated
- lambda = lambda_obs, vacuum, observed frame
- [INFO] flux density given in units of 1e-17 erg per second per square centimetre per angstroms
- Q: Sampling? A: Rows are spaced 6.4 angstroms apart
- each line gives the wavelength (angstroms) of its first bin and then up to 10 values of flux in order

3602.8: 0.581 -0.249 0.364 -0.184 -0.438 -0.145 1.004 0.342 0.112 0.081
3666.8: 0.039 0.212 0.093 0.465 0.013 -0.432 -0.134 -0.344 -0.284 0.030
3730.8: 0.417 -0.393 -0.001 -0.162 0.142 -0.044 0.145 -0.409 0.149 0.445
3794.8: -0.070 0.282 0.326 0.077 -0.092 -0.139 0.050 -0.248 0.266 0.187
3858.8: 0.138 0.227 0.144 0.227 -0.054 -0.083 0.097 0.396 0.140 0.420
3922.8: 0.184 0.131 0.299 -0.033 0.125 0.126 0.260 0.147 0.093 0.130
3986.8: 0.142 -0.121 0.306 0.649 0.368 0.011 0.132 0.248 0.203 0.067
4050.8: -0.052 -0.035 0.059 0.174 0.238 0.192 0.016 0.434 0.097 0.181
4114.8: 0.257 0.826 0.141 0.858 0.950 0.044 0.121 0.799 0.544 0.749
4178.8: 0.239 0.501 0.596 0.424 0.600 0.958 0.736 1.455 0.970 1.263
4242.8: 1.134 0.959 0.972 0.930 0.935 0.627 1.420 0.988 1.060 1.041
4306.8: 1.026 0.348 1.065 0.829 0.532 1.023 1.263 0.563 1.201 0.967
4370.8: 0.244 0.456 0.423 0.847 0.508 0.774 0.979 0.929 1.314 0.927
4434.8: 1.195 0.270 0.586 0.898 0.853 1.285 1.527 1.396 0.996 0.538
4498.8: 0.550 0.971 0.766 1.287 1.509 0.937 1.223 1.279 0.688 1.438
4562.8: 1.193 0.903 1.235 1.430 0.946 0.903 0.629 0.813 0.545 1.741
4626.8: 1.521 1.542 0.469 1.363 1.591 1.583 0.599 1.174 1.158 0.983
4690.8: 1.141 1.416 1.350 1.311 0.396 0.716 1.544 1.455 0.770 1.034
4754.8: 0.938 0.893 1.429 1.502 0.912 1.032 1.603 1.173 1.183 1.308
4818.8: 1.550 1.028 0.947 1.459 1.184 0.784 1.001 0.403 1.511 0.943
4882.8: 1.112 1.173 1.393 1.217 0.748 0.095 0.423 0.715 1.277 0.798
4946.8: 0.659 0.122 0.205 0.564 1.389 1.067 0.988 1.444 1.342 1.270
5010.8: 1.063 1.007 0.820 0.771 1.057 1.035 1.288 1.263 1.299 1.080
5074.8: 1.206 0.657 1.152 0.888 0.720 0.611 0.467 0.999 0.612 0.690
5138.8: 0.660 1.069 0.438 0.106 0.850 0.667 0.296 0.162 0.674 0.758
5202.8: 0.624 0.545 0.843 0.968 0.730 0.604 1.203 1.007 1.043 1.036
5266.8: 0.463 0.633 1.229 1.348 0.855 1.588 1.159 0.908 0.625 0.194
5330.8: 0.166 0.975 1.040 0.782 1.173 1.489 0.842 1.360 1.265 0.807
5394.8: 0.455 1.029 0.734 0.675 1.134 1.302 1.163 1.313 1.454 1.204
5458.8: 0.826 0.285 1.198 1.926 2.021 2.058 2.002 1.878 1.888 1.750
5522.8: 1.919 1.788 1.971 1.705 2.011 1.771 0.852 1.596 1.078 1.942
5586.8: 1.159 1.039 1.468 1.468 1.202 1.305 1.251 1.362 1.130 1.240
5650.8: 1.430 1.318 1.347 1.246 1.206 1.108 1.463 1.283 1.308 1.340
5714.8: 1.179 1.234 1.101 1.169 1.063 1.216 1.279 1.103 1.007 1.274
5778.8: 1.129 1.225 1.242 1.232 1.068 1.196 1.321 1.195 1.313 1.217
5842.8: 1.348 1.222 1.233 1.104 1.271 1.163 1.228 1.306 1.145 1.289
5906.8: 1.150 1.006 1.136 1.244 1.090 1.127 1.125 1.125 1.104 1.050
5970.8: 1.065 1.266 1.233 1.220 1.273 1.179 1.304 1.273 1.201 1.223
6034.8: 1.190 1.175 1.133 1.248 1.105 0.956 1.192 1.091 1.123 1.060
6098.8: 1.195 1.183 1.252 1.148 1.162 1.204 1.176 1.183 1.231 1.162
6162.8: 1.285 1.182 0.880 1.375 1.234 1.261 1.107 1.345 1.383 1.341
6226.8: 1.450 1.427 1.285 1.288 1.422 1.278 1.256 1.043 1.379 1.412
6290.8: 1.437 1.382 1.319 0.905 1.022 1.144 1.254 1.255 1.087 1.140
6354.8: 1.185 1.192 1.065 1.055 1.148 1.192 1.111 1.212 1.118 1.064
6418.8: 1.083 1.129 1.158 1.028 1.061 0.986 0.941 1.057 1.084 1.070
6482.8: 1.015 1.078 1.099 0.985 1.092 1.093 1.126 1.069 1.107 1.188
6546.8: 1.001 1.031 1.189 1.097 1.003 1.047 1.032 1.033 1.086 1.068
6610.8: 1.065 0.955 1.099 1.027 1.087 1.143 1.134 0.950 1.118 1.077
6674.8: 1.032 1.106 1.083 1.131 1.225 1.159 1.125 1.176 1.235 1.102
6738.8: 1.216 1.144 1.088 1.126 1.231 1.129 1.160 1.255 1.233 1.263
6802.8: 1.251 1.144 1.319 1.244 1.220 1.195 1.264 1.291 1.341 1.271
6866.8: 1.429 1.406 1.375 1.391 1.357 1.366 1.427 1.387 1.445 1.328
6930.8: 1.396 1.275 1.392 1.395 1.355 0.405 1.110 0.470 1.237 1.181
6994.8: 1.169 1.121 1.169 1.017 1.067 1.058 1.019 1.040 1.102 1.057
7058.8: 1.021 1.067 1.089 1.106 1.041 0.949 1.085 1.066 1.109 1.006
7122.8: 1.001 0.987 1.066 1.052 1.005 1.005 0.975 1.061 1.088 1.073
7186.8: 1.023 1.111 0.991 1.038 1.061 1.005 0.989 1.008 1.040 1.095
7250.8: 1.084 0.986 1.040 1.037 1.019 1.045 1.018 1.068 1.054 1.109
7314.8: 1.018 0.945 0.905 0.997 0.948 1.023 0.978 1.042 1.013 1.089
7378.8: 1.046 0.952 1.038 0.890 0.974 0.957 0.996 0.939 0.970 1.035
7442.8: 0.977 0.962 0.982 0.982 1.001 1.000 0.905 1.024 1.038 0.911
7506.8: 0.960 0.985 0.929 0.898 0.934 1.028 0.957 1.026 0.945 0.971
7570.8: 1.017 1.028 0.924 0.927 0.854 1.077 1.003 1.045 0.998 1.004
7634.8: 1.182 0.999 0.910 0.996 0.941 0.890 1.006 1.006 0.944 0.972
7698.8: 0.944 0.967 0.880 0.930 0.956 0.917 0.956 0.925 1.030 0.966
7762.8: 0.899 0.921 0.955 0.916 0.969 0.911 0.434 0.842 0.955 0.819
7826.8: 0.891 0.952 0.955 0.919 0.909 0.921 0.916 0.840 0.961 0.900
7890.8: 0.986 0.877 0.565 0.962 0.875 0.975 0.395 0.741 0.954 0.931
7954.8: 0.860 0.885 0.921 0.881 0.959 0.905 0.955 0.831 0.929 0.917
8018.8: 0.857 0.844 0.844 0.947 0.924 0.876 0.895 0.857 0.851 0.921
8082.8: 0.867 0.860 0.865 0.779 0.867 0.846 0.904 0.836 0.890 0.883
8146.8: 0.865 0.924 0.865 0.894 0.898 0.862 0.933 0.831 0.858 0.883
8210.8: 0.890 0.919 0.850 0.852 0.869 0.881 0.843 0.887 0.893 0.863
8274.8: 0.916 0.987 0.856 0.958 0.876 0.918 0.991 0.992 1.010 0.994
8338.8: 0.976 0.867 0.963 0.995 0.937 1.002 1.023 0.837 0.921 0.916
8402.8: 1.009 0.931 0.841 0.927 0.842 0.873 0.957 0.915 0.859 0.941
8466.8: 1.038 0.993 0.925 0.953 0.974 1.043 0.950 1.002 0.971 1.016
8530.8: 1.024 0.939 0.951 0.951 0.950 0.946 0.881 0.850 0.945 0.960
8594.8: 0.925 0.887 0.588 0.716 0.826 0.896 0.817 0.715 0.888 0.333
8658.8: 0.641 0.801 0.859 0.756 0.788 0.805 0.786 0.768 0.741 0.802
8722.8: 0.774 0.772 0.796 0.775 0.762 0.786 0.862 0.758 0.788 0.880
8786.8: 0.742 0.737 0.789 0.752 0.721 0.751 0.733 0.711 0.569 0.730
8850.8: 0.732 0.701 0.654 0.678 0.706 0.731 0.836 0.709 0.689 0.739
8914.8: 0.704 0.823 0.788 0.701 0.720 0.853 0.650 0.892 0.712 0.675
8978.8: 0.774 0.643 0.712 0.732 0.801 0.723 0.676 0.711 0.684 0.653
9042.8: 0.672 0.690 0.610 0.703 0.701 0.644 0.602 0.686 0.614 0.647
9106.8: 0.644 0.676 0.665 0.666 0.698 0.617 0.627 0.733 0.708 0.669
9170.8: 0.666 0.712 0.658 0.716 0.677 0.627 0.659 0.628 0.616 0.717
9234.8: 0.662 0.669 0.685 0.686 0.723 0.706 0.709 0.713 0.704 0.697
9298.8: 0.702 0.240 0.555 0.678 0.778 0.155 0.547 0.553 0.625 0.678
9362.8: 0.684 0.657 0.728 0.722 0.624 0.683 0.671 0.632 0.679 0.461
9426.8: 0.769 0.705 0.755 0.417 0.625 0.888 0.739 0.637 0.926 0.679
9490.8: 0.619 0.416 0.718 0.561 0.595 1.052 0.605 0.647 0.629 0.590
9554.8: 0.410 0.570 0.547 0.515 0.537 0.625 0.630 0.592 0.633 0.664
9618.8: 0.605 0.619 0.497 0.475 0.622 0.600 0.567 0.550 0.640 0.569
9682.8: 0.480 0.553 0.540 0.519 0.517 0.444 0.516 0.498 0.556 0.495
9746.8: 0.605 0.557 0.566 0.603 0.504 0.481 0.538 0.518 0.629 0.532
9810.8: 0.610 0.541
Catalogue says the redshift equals 3.455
